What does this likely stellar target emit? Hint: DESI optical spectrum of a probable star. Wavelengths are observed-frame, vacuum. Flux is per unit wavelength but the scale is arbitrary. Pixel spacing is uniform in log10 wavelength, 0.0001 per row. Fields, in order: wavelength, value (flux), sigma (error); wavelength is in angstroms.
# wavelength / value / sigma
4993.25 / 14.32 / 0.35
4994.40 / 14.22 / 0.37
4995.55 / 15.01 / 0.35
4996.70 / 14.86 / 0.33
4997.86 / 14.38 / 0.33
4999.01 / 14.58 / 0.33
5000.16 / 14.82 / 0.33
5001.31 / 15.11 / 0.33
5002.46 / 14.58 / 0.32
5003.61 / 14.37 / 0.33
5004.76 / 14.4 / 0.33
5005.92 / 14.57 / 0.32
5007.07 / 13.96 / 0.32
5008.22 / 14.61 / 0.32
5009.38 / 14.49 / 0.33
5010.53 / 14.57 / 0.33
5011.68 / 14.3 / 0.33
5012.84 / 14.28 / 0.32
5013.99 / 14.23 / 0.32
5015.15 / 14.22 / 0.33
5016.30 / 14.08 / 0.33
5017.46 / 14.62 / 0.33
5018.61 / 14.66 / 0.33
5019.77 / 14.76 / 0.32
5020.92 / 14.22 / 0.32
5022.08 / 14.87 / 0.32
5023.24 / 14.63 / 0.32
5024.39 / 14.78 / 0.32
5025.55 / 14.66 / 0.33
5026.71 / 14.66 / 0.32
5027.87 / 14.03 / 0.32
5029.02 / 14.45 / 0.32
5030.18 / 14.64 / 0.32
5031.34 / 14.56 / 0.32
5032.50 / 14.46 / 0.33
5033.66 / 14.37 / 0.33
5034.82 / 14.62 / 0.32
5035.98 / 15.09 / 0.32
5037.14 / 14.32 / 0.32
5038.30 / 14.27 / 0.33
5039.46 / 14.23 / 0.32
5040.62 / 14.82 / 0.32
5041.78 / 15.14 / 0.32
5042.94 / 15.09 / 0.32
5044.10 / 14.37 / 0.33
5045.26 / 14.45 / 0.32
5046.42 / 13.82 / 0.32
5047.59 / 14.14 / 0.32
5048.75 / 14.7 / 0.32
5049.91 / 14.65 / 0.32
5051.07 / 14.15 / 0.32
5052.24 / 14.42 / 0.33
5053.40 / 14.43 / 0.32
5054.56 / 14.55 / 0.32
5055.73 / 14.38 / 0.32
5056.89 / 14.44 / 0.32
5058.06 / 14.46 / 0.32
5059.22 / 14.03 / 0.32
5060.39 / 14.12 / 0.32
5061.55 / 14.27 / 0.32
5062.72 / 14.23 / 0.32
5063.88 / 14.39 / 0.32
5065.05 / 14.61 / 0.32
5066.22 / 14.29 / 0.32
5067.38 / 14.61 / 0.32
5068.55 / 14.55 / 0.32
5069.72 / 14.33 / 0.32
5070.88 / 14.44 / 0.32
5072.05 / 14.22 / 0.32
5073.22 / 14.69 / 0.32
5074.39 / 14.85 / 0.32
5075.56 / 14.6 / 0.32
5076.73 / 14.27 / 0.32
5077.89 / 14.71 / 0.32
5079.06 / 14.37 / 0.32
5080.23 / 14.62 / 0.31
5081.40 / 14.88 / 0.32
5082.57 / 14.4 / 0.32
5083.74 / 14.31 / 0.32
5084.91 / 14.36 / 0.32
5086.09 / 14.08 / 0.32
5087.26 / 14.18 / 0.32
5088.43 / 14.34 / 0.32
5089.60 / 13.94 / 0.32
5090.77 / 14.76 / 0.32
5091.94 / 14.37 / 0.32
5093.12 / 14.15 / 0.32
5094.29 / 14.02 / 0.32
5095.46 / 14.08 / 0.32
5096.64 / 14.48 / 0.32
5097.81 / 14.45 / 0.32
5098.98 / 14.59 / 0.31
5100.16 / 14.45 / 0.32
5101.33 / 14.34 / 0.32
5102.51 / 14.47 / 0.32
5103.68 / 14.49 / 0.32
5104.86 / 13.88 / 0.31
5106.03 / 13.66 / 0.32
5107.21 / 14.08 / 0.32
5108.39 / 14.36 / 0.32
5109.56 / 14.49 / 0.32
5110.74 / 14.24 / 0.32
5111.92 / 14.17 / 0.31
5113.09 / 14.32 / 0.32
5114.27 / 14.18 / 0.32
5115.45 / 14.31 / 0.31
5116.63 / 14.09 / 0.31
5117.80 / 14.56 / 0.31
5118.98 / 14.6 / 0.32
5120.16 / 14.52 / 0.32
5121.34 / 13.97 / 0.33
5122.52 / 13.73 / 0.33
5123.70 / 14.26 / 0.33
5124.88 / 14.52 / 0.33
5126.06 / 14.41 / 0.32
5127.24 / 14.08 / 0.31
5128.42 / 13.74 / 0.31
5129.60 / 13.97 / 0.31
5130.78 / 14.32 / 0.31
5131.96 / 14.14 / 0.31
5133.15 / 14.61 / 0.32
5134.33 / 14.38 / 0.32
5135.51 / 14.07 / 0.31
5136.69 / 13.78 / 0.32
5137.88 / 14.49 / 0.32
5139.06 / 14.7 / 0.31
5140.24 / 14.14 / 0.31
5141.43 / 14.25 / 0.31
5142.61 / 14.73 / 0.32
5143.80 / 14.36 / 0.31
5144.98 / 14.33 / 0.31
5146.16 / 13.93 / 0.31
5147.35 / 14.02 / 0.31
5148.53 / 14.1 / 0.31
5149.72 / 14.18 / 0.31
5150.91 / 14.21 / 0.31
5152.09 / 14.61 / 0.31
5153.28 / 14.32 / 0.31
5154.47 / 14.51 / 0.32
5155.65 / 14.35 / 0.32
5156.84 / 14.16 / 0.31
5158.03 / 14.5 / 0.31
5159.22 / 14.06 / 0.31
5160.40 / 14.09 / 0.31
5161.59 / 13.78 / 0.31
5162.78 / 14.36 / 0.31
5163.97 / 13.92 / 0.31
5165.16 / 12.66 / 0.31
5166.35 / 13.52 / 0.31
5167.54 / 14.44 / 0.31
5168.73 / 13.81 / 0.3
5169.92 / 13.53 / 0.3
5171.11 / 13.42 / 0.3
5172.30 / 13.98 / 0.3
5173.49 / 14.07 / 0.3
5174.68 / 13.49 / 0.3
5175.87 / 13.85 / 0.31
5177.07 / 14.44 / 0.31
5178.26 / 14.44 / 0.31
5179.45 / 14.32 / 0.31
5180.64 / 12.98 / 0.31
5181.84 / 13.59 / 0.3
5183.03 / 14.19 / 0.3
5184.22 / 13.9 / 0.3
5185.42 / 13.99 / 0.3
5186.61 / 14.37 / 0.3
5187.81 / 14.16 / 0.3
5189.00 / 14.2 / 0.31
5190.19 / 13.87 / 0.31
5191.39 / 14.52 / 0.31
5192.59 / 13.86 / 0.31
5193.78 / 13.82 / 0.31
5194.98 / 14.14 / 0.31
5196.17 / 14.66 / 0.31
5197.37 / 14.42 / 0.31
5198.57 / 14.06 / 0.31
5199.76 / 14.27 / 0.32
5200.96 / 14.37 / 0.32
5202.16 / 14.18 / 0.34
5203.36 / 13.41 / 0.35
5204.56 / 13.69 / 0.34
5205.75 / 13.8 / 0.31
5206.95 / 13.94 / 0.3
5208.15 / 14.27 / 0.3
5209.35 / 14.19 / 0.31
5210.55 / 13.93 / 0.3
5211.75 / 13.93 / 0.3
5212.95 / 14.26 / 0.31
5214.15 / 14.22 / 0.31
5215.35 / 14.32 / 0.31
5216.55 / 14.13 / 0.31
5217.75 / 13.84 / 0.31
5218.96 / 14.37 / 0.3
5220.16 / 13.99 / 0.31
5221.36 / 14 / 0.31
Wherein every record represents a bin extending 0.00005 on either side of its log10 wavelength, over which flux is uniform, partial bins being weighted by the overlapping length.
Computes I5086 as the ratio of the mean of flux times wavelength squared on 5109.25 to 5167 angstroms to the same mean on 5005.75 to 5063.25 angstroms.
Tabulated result 1.02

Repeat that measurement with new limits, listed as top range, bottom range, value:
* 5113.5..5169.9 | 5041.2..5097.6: 1.01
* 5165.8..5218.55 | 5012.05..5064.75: 1.03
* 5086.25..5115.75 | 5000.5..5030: 1.02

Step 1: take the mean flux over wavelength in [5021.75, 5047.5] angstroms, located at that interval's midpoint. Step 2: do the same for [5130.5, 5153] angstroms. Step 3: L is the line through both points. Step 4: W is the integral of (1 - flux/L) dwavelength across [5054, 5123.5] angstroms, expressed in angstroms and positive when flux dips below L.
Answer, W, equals 0.3 angstroms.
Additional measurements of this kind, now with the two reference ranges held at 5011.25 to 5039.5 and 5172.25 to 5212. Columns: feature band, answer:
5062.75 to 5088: -0.19 angstroms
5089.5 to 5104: -0.07 angstroms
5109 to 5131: 0.00 angstroms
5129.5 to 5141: -0.07 angstroms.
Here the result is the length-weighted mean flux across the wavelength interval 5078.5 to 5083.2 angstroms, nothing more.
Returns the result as 14.6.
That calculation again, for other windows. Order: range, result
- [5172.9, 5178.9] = 14.1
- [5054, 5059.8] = 14.4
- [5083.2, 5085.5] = 14.3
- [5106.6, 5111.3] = 14.3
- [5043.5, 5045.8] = 14.4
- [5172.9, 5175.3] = 13.8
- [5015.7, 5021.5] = 14.5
